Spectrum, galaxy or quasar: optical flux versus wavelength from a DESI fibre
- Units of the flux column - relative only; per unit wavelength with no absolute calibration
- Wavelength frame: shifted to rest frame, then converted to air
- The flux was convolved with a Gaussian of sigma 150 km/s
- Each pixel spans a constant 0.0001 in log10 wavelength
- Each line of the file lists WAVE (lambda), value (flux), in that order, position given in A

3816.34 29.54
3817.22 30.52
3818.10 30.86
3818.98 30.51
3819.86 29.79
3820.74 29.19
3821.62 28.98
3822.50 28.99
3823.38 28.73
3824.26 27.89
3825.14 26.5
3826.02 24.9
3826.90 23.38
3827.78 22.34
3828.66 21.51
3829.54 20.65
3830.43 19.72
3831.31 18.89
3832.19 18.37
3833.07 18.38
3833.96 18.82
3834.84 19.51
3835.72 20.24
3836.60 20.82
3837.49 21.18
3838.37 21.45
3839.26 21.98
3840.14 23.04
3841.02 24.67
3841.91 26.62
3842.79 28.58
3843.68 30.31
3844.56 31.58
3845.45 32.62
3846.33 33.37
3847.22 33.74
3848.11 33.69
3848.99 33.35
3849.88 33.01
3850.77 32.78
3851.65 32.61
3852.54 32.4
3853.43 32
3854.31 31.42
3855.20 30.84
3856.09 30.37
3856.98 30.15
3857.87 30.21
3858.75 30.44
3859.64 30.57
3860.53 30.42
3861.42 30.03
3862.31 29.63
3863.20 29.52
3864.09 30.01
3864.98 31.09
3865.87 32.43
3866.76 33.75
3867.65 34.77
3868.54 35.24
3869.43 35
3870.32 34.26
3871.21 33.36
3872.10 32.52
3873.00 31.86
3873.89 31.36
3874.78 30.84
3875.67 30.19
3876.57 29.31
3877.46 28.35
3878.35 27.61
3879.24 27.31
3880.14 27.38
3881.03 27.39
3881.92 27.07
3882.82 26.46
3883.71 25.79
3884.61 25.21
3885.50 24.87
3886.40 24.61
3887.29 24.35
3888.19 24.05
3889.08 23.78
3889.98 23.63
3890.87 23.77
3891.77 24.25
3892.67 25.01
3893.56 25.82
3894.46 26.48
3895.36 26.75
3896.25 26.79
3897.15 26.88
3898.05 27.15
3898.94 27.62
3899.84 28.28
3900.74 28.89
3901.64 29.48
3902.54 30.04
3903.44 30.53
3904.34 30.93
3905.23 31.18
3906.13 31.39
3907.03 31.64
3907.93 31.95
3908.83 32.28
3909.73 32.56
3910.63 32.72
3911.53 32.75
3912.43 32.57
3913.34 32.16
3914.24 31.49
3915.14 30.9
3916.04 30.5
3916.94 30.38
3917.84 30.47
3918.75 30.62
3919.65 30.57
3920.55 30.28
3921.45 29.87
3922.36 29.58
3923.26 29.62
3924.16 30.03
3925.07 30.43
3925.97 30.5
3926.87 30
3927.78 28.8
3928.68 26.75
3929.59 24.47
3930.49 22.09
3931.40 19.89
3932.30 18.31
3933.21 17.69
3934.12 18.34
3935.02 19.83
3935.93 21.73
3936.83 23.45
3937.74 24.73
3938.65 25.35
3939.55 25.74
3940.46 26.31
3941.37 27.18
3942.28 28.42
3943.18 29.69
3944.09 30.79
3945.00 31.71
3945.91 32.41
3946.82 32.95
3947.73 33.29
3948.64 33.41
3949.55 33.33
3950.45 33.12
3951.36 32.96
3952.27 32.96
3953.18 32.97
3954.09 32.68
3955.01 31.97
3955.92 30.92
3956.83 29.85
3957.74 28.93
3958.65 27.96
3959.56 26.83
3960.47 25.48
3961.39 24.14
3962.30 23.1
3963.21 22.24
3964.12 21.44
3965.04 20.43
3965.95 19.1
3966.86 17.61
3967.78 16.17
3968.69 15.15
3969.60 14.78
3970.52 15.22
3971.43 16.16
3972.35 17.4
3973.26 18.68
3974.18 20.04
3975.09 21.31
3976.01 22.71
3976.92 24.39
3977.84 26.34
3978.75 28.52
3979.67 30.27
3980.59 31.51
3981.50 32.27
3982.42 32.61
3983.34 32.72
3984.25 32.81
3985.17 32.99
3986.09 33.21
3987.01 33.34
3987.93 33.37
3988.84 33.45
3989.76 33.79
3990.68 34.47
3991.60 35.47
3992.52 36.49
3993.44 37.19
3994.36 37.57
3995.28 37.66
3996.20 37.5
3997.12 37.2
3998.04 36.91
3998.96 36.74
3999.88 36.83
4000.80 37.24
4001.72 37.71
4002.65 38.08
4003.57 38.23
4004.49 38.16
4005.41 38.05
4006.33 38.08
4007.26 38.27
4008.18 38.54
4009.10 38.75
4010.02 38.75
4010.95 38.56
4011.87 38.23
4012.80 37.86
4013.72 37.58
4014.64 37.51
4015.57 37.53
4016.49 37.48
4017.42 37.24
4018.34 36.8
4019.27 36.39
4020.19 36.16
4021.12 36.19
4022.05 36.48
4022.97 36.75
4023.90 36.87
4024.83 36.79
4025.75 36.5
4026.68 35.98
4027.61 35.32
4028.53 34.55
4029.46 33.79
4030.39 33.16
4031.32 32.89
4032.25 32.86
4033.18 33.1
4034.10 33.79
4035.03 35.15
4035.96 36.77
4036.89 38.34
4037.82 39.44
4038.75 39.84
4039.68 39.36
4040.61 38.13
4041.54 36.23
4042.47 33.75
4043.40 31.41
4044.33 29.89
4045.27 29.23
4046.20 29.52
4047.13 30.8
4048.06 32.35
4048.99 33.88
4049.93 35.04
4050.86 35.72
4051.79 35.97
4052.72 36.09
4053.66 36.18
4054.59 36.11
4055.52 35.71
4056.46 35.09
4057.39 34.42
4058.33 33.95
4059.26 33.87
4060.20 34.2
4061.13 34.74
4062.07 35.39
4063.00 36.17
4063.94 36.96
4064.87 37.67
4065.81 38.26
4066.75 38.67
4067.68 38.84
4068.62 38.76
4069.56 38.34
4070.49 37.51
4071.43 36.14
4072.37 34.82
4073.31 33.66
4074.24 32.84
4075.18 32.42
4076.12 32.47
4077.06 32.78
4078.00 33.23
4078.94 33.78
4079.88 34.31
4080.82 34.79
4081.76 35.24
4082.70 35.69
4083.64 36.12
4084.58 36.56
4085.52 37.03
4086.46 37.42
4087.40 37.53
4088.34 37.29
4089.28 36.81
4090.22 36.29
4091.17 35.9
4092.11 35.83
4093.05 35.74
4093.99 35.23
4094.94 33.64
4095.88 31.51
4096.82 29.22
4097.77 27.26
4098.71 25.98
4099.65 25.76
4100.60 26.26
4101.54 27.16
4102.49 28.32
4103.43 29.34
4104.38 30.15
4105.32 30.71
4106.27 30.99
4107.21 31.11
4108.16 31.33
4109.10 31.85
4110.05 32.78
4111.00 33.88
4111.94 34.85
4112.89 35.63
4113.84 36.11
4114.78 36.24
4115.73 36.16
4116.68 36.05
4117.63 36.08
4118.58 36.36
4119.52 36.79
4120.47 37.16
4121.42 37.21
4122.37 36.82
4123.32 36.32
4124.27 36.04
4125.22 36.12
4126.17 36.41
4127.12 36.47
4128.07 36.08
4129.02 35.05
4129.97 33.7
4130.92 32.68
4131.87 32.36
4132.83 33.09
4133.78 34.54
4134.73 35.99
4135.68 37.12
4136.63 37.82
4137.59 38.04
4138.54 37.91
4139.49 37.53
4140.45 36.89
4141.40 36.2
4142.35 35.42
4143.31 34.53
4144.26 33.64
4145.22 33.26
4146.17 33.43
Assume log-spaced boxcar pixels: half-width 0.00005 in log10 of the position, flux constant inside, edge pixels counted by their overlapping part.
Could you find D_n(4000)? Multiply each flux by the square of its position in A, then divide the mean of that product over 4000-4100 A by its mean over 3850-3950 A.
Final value 1.3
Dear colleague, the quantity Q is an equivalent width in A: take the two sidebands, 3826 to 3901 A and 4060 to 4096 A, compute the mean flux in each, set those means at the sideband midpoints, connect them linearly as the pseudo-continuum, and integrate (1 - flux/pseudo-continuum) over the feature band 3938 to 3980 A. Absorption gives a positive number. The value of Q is 7.1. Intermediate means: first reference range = 27.7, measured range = 25.9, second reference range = 35.7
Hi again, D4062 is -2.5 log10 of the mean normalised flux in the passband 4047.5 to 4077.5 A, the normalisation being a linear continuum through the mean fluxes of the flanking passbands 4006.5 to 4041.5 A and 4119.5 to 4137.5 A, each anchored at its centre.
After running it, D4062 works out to 0.026 mag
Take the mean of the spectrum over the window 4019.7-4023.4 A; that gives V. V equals 36.4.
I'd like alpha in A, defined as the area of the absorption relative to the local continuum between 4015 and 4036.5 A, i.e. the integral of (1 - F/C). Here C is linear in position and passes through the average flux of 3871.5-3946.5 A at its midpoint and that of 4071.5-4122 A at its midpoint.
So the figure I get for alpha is -2.9 A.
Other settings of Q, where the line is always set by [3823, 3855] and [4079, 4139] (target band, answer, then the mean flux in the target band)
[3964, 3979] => 5.3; 19.6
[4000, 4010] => -2.2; 38.1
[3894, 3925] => -2.1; 30.2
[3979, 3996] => -1.8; 33.9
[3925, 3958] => 1.5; 27.9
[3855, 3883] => -3.7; 30.6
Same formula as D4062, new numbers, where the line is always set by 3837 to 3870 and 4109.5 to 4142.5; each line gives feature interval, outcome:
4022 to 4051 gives -0.02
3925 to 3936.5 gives 0.33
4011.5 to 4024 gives -0.10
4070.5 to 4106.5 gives 0.06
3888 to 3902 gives 0.19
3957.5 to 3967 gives 0.36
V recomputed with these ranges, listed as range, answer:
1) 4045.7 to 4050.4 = 32.3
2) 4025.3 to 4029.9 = 35.2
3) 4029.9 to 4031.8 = 32.9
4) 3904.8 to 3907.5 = 31.4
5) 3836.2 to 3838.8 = 21.1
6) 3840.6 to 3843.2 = 26.6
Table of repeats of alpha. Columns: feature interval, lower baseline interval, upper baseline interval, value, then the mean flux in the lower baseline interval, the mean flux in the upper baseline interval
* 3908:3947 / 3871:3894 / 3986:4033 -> 2.9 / 27.1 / 36.5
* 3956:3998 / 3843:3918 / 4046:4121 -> 6.0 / 29.9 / 34.3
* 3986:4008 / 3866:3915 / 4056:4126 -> -3.2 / 29.1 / 34.4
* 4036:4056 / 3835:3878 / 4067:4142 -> -0.9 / 30.1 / 34.5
